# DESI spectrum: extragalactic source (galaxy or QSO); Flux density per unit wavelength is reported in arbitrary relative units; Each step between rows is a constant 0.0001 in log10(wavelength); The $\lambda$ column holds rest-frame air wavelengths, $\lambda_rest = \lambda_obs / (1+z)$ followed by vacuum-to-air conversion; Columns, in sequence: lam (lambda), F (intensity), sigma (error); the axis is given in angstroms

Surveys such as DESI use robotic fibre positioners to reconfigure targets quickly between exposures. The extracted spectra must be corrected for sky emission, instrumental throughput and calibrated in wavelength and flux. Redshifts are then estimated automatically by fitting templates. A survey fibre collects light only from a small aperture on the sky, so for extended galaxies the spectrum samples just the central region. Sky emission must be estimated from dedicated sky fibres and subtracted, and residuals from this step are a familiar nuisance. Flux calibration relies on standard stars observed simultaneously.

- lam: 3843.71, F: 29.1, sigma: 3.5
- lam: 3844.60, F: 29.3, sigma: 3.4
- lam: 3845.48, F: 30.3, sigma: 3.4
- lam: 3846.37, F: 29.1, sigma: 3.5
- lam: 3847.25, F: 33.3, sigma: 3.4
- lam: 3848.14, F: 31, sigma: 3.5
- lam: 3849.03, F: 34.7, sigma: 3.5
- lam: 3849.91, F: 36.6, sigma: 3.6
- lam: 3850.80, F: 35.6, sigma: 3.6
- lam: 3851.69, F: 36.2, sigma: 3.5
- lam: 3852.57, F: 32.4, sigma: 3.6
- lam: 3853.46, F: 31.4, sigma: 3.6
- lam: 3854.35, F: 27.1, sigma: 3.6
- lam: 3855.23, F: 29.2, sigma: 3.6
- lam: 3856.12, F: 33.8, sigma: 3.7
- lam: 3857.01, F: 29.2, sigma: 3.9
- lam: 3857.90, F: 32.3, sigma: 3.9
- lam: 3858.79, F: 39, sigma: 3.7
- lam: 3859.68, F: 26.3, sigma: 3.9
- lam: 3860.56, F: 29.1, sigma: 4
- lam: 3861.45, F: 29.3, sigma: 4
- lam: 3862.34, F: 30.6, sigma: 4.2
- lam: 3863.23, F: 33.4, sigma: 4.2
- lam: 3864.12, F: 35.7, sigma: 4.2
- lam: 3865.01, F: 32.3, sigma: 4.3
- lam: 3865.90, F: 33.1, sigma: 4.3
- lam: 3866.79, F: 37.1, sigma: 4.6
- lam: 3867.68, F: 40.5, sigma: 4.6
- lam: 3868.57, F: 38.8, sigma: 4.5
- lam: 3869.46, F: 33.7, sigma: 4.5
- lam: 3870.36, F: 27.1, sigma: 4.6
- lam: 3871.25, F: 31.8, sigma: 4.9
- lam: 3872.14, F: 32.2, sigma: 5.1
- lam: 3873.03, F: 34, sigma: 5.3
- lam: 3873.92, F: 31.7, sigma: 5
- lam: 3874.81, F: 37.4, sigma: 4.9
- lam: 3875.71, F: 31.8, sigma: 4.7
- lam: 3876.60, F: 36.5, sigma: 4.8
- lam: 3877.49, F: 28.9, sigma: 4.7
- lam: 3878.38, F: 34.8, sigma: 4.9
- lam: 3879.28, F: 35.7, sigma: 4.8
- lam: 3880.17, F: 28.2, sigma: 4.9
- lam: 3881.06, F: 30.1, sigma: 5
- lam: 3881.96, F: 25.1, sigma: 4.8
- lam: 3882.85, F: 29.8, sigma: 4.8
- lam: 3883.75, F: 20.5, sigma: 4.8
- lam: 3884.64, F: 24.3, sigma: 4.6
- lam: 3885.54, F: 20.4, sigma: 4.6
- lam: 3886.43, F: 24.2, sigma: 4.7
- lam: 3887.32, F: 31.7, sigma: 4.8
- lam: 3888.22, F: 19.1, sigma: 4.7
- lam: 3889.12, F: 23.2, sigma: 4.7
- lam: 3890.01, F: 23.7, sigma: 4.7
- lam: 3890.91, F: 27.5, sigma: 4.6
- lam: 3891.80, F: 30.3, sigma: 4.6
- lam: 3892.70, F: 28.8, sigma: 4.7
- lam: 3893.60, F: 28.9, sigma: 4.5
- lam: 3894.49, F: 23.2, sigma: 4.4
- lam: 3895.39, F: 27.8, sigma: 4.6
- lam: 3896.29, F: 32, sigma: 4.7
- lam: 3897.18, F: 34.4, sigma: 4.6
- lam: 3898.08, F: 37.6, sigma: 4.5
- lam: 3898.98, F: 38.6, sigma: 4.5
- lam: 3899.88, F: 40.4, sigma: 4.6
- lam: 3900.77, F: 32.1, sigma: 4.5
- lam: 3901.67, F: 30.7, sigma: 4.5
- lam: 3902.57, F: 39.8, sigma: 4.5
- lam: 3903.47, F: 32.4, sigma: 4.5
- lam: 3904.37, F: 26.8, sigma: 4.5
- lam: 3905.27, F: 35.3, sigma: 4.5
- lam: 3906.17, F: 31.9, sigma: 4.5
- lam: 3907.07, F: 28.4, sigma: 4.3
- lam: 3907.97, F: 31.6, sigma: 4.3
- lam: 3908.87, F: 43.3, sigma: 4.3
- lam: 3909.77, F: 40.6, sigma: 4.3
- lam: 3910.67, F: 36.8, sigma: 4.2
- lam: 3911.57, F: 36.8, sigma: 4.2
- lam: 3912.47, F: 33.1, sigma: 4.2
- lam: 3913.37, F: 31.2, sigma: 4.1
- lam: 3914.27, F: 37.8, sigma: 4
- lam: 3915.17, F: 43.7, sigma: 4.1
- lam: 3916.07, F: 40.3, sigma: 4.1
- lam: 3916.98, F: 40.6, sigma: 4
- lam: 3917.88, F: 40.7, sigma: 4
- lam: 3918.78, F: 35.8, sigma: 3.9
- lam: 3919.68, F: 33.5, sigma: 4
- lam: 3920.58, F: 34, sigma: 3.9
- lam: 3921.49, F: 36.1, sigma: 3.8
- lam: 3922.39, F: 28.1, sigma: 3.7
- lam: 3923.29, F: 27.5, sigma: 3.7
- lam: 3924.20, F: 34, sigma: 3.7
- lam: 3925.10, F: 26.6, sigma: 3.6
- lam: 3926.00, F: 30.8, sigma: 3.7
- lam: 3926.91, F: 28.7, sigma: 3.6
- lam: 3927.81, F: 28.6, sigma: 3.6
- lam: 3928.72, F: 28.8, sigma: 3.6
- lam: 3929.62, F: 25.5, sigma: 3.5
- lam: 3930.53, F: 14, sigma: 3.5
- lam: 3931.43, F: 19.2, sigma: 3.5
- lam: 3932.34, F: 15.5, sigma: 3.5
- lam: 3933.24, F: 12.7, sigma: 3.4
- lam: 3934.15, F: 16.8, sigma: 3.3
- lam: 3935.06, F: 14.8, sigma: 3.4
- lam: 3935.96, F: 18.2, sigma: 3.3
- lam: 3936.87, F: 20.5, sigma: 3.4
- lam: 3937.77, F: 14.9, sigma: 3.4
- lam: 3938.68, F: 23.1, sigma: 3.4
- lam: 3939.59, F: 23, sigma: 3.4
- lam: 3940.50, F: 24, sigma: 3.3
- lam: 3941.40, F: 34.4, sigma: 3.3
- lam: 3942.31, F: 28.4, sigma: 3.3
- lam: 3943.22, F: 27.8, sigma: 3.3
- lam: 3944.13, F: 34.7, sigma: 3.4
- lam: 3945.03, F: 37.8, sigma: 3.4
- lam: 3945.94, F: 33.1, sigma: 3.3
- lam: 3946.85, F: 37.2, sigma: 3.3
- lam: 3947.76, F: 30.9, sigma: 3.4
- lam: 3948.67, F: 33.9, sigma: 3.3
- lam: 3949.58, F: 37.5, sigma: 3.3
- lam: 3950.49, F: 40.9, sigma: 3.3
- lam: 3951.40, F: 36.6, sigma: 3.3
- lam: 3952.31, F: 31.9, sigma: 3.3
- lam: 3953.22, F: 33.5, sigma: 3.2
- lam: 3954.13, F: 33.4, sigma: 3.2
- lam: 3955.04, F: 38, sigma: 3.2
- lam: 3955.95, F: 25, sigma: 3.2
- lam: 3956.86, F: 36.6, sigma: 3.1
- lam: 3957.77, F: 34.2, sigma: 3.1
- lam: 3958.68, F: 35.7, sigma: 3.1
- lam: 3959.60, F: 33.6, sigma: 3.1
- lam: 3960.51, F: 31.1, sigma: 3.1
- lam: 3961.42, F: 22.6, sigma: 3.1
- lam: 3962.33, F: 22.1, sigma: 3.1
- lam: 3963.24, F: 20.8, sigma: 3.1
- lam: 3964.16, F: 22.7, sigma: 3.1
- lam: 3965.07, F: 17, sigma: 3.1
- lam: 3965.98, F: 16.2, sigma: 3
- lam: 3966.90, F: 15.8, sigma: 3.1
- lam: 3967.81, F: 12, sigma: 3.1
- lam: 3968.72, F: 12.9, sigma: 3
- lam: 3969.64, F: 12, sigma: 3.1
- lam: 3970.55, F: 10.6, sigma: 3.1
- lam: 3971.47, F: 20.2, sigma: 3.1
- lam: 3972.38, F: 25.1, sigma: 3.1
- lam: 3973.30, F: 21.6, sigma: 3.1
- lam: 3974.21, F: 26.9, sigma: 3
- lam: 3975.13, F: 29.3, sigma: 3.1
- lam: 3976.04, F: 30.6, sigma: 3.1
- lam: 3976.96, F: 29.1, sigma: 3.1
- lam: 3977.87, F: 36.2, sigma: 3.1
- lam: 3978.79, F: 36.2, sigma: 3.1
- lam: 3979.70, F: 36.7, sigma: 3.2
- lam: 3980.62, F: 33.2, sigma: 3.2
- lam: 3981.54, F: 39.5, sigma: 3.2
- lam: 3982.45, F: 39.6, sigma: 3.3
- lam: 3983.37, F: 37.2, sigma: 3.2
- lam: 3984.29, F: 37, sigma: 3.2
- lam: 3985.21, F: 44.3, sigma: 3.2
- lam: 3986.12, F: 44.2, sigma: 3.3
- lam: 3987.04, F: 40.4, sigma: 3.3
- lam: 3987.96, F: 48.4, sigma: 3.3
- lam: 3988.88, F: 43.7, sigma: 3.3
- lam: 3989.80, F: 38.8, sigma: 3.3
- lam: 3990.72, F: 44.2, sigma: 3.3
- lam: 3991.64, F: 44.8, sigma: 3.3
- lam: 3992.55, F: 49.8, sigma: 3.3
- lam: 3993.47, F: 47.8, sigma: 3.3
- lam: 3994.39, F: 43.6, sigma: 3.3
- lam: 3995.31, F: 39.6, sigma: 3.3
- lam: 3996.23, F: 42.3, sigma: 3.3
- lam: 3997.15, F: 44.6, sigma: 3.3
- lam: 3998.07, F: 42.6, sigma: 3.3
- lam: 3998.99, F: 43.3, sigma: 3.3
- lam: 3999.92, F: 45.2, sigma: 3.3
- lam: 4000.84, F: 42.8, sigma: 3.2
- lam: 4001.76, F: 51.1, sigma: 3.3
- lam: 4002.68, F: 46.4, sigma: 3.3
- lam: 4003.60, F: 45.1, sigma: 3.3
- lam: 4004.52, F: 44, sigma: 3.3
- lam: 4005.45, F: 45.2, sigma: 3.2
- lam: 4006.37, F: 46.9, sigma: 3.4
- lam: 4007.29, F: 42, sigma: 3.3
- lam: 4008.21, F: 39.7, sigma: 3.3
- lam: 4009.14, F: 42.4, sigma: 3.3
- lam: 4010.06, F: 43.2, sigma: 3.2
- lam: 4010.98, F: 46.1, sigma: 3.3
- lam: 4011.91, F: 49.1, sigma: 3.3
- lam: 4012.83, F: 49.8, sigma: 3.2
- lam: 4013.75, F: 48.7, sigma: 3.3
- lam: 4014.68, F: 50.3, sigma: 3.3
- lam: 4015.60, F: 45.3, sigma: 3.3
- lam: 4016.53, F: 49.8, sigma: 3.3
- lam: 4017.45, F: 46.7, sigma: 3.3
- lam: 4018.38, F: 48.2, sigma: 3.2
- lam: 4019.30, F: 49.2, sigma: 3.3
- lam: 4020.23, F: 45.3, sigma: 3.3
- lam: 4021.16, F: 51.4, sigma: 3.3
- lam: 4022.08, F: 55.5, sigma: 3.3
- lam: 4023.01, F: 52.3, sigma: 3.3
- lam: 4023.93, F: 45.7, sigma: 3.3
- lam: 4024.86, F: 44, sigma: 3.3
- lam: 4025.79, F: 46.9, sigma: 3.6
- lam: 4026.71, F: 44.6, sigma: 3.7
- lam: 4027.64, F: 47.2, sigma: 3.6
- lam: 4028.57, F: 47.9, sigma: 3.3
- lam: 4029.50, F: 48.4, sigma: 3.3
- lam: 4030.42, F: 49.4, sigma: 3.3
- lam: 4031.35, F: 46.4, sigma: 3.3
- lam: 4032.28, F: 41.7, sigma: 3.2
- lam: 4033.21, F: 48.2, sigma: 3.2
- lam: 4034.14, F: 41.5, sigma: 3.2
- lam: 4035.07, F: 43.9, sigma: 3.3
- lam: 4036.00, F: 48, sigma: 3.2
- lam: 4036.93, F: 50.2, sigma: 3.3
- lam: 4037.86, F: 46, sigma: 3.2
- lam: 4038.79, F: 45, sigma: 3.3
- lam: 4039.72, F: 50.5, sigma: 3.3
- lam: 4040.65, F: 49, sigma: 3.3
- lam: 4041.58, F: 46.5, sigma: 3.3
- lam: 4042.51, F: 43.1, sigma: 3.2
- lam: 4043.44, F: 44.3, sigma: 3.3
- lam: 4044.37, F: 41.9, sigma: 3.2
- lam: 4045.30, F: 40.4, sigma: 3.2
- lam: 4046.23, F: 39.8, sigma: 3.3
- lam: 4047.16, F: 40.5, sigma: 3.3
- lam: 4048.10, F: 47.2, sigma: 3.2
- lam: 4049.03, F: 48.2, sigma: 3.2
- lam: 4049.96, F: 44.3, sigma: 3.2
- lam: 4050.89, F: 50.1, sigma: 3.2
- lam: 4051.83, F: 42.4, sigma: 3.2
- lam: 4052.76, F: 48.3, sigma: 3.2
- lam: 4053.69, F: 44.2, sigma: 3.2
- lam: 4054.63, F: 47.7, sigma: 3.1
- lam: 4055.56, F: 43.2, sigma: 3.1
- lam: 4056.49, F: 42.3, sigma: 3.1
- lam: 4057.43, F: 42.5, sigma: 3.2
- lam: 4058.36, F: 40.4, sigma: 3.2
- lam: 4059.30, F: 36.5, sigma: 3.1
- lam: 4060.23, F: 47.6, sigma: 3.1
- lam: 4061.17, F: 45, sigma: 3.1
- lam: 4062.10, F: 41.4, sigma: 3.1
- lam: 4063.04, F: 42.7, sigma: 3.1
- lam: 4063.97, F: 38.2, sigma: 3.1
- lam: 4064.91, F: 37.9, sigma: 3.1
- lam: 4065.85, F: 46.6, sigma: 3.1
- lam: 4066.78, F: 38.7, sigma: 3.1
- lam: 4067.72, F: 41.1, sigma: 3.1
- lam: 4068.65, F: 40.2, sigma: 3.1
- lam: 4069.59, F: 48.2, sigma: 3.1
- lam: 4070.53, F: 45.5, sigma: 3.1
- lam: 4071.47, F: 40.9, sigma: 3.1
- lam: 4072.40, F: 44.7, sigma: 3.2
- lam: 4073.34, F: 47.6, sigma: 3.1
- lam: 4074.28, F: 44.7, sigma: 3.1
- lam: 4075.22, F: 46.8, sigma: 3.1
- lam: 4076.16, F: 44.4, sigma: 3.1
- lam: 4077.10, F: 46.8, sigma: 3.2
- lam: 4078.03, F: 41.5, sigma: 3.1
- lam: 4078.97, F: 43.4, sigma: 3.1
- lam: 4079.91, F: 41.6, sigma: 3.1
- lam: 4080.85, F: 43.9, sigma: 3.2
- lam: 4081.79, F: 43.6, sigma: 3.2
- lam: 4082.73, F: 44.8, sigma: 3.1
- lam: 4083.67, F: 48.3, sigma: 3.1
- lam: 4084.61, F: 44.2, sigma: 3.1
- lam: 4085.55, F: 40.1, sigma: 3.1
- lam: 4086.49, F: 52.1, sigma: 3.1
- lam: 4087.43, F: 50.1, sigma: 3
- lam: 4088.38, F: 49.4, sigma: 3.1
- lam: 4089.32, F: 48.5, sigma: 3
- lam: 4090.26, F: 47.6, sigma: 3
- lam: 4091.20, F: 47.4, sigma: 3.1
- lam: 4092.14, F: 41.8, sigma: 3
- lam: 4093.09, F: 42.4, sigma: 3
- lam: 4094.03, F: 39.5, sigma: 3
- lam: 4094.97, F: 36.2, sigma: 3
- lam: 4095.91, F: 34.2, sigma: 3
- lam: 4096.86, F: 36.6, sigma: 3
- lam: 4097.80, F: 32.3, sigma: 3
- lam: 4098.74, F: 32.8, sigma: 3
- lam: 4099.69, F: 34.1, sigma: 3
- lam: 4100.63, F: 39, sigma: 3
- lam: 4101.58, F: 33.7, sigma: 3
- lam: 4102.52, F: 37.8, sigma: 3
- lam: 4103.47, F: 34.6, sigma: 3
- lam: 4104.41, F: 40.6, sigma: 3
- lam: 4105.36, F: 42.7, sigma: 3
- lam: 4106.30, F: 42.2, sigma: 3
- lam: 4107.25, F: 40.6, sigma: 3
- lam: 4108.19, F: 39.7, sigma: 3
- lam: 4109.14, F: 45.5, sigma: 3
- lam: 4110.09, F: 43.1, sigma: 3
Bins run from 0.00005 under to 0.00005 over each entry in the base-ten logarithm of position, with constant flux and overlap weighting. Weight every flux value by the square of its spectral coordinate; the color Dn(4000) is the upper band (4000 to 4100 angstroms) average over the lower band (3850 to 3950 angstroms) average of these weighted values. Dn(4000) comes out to 1.57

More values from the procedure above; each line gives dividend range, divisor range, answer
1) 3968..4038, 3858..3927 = 1.37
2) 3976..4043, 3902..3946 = 1.57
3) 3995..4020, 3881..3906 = 1.65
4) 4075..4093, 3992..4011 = 1.07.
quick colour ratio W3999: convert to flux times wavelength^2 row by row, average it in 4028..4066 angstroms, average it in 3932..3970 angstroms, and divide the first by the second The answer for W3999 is 1.8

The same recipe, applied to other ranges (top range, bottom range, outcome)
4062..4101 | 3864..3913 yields 1.49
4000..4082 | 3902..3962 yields 1.55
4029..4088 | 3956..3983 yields 1.77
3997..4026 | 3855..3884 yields 1.55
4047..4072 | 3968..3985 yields 1.59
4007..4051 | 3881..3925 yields 1.55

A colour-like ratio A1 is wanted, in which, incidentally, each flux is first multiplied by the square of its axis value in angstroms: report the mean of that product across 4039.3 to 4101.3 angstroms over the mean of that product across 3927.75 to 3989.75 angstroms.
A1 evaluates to 1.60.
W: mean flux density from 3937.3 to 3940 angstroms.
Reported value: 20.3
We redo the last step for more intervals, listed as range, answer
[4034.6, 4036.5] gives 46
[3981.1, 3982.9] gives 39.7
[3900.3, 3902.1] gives 31.7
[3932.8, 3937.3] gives 16.6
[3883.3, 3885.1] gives 22.3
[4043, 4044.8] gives 43.1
